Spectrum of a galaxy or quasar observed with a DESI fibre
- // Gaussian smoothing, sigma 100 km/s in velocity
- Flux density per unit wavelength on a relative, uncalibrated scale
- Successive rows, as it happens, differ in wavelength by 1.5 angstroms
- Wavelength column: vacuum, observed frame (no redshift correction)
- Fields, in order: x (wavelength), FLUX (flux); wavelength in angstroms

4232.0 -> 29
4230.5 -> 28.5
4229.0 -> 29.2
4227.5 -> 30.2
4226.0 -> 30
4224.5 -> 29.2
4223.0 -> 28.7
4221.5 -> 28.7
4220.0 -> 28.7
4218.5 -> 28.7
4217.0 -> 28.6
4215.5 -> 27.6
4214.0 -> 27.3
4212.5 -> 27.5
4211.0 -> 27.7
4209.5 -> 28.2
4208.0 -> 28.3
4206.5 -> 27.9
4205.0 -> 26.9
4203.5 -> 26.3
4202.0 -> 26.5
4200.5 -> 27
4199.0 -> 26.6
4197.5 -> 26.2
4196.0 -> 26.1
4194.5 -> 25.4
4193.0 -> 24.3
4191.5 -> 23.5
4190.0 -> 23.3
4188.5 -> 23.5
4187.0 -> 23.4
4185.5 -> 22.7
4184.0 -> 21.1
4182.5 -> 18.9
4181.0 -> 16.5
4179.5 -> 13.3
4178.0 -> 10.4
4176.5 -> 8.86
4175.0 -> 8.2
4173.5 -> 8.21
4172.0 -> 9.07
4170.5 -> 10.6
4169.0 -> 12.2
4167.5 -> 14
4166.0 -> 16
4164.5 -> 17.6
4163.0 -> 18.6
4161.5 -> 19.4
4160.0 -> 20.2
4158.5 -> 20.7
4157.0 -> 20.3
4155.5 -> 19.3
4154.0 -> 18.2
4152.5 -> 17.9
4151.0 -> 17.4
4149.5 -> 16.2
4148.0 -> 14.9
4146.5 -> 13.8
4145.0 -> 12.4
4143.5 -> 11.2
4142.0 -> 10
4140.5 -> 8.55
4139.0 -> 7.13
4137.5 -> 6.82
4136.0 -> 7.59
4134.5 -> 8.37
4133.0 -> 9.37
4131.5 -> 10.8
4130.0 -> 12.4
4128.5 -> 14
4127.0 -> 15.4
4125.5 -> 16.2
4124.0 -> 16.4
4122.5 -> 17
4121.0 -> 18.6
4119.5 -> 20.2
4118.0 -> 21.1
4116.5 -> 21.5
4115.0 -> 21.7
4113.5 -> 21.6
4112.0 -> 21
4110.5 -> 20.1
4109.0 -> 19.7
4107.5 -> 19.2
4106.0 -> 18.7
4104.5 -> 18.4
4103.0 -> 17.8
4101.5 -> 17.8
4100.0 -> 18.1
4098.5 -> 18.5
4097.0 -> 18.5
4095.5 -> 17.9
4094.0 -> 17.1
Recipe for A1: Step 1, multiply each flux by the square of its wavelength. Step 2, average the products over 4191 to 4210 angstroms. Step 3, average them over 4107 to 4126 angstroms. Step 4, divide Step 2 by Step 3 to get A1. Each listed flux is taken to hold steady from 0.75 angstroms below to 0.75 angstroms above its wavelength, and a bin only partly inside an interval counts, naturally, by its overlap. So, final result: 1.4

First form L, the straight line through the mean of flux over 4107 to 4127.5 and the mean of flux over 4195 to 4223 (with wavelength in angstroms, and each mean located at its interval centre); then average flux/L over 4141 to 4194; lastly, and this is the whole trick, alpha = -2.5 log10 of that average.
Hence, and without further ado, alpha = 0.403 mag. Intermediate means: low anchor 19.3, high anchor 27.5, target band 16.5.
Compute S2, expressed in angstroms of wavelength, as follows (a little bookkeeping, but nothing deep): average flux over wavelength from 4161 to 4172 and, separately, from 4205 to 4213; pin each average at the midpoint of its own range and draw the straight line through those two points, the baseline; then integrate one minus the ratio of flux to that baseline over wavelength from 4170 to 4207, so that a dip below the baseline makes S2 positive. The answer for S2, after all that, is 3.4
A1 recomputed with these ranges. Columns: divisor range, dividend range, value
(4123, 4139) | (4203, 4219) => 2.49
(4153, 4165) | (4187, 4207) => 1.35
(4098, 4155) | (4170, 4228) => 1.54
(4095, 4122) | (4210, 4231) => 1.55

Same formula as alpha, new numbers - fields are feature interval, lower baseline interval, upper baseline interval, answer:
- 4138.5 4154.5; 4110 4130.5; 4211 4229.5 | 0.50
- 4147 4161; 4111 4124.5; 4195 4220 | 0.25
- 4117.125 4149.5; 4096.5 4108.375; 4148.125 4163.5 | 0.38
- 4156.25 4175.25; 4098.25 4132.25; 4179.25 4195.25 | 0.33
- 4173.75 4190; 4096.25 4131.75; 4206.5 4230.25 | 0.44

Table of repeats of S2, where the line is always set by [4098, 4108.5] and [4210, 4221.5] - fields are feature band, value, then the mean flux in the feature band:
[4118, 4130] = 1.97 angstroms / 16.8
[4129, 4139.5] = 5.95 angstroms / 9.09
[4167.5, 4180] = 7.24 angstroms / 10.3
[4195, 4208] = 0.04 angstroms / 26.8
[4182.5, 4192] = 1.13 angstroms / 22.6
